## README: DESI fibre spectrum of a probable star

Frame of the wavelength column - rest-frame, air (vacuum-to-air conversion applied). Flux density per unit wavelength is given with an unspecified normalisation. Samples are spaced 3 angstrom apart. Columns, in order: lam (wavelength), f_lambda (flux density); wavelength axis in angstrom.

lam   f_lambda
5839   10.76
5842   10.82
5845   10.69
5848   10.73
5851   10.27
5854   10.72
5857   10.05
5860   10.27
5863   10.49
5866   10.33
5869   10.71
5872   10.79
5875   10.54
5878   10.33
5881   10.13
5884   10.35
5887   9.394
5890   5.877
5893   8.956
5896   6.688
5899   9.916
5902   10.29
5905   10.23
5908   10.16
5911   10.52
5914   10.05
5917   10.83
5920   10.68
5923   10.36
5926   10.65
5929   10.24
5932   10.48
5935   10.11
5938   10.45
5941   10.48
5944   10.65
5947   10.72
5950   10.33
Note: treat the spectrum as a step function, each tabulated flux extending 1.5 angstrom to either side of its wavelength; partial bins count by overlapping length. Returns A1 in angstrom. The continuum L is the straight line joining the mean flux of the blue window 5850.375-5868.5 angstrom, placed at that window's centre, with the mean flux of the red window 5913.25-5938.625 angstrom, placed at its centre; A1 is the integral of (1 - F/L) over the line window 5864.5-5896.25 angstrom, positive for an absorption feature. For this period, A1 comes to 2.5 angstrom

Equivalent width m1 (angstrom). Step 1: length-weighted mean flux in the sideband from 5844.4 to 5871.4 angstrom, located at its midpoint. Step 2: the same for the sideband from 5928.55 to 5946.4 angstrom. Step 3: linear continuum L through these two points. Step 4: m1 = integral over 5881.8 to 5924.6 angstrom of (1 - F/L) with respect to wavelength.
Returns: 3.5 angstrom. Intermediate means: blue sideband 10.5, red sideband 10.4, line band 9.6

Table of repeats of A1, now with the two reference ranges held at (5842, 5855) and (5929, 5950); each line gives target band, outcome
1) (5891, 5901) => 2.0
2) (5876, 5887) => 0.4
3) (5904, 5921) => 0.2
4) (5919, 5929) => 0.0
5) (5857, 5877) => 0.2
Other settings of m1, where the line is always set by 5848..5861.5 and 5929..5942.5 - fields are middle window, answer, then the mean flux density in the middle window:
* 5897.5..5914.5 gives 0.27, 10.2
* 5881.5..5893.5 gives 1.88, 8.74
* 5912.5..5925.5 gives -0.16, 10.5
